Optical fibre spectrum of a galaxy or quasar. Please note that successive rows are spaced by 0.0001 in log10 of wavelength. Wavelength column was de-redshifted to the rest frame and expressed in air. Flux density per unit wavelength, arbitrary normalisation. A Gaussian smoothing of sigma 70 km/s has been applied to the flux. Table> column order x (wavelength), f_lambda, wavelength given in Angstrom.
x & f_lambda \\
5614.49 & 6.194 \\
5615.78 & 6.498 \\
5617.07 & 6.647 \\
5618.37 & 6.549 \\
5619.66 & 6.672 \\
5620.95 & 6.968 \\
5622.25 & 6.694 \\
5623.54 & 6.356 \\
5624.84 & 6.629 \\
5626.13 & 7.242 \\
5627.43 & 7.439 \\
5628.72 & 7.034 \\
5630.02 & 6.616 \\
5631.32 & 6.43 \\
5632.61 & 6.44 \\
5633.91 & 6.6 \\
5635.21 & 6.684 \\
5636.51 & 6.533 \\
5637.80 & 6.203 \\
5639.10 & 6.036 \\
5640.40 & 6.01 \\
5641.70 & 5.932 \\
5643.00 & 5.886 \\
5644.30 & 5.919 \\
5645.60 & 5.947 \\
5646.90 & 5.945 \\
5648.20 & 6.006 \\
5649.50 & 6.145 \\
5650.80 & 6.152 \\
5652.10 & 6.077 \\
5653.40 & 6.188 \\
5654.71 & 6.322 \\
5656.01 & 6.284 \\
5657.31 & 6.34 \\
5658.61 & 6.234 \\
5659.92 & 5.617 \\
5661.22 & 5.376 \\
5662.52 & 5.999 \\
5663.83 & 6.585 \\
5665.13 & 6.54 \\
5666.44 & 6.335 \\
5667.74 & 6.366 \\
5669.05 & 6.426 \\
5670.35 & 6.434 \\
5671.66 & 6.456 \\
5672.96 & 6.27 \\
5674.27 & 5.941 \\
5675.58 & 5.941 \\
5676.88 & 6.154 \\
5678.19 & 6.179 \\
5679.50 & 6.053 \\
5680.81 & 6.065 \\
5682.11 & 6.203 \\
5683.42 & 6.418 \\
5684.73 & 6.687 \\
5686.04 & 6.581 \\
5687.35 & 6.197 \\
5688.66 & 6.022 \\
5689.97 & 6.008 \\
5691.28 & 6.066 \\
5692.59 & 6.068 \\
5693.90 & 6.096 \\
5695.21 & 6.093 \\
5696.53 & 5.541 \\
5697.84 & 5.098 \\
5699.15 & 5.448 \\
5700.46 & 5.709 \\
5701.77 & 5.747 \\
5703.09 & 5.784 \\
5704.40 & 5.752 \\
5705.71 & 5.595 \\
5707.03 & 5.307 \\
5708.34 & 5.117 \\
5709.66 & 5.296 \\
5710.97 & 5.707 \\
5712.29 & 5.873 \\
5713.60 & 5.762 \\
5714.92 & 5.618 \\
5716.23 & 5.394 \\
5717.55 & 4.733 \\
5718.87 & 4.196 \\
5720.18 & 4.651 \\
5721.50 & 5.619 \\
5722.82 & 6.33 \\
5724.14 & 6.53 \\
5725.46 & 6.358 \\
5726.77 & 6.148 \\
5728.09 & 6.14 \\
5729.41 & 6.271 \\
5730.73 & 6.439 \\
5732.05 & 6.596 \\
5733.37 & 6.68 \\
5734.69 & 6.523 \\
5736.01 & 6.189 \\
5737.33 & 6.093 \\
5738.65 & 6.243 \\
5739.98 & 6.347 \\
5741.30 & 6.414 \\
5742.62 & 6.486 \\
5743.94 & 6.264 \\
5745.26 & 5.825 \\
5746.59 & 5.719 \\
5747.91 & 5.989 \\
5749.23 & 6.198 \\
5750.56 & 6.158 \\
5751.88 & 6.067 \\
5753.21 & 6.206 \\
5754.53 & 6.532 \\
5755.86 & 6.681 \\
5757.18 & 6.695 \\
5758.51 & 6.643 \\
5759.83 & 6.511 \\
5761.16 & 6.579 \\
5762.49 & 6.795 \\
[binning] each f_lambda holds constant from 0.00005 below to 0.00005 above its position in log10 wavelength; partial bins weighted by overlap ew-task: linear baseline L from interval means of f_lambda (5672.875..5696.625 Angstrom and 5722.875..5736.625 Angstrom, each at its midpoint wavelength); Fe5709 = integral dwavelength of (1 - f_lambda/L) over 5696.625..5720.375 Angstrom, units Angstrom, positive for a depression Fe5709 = 3.3 Angstrom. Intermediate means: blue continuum 6.14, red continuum 6.39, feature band 5.4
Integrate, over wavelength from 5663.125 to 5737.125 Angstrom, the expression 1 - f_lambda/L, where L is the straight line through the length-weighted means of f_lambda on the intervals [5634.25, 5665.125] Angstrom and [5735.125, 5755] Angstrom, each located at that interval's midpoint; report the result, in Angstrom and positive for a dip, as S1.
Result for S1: 2.2 Angstrom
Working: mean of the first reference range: 6.12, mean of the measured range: 5.97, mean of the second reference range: 6.18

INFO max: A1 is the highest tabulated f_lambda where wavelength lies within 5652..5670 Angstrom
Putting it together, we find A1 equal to 6.585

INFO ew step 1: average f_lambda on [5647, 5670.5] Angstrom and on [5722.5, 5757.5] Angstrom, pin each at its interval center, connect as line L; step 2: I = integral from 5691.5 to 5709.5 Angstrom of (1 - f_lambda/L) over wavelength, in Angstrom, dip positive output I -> 1.7 Angstrom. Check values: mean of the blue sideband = 6.18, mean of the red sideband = 6.3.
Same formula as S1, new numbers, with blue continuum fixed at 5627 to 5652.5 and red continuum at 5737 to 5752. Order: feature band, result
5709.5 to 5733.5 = 1.5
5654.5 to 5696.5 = 0.4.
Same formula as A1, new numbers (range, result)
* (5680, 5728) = 6.687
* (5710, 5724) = 6.33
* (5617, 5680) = 7.439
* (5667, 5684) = 6.456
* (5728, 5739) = 6.68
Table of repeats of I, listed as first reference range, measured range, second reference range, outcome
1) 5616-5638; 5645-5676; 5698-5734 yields 0.80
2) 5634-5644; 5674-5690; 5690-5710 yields -1.05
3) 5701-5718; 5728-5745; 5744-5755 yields -1.30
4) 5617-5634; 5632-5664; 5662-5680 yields 1.85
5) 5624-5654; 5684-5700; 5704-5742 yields 0.14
